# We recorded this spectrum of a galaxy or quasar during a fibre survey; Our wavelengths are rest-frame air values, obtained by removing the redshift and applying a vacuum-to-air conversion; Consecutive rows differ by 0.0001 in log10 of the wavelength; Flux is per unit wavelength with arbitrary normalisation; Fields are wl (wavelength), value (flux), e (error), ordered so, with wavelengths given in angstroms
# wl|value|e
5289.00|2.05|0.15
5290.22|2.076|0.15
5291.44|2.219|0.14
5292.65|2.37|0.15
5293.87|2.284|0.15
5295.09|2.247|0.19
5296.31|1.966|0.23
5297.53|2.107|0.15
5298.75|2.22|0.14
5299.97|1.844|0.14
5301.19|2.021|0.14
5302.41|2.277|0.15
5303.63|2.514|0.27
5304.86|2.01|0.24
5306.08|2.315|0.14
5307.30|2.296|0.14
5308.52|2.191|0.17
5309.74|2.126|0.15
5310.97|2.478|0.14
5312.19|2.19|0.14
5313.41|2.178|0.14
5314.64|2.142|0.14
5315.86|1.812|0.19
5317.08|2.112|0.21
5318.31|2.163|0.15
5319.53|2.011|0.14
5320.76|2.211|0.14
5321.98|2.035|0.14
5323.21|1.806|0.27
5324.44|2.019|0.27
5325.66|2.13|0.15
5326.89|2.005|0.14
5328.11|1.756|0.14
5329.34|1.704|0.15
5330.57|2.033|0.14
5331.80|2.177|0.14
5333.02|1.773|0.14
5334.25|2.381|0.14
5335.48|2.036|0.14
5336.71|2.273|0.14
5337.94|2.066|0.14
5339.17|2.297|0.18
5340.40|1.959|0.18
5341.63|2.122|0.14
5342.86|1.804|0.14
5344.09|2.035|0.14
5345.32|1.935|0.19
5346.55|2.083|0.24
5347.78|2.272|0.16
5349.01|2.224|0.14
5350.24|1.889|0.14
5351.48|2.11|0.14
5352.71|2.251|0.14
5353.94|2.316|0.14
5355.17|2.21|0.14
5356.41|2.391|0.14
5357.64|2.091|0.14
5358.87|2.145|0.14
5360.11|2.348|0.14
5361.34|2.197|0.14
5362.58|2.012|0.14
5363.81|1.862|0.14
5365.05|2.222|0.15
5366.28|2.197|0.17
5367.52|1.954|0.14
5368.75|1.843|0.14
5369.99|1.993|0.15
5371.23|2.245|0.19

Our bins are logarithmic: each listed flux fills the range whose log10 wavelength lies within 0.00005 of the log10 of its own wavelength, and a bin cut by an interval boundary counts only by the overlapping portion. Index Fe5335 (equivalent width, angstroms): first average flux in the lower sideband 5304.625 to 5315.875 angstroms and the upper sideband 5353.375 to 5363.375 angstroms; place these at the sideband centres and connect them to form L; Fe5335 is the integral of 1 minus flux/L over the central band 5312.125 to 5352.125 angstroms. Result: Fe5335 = 2.8 angstroms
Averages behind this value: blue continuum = 2.2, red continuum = 2.21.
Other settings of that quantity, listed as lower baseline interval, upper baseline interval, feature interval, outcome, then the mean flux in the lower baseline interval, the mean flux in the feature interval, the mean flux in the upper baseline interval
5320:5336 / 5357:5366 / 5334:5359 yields -0.72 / 2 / 2.13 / 2.13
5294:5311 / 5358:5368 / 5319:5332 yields 1.04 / 2.18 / 1.98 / 2.12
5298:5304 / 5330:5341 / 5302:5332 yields 0.46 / 2.16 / 2.1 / 2.11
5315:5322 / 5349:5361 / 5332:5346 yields 0.48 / 2.06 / 2.07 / 2.2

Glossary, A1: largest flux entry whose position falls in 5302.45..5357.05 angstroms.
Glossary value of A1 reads 2.514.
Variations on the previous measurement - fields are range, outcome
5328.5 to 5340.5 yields 2.381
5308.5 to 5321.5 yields 2.478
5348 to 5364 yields 2.391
